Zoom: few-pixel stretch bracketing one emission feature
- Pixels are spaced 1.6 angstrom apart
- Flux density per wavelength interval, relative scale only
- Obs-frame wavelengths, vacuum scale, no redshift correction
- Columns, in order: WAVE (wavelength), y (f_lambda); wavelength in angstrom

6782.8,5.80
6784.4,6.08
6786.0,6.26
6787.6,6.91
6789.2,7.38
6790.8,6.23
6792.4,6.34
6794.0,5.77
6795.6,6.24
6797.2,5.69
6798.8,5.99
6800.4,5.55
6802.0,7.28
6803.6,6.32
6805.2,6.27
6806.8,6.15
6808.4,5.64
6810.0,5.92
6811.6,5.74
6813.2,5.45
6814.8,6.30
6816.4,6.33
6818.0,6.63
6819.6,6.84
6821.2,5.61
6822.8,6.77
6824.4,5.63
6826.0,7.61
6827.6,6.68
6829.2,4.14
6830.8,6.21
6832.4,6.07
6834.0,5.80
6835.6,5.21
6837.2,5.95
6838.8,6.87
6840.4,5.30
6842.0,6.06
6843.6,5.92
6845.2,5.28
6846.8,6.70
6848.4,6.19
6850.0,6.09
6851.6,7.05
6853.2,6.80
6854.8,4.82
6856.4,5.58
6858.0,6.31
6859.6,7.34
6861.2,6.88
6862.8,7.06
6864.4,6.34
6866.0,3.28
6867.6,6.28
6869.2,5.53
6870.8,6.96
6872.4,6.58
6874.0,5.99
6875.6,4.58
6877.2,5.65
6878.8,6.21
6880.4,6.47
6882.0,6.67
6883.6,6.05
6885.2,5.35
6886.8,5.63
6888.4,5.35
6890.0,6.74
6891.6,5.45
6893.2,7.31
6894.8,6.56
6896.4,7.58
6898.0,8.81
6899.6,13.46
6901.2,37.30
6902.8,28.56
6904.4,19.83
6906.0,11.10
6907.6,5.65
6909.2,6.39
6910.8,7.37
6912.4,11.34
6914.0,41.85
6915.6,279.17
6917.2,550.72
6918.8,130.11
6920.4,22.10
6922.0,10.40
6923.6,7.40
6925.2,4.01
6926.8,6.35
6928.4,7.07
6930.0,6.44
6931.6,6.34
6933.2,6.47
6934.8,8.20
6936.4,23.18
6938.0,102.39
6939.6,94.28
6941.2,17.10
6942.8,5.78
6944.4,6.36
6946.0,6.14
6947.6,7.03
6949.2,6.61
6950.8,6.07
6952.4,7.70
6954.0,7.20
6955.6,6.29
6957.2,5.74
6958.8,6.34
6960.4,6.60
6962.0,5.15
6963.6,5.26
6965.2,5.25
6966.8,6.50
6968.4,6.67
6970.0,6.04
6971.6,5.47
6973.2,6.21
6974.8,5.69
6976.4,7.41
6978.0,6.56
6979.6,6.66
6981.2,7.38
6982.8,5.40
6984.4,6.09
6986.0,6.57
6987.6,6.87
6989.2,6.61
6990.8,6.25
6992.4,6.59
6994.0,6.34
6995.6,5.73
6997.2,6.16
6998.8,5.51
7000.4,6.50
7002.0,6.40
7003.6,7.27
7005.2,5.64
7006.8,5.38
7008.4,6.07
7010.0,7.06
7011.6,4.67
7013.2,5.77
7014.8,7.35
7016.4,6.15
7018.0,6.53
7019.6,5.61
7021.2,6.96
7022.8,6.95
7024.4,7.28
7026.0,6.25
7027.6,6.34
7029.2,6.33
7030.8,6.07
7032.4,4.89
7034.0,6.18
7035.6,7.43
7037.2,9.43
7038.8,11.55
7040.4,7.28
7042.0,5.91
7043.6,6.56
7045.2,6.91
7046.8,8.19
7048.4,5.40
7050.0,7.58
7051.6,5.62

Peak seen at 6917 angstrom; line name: Halpha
